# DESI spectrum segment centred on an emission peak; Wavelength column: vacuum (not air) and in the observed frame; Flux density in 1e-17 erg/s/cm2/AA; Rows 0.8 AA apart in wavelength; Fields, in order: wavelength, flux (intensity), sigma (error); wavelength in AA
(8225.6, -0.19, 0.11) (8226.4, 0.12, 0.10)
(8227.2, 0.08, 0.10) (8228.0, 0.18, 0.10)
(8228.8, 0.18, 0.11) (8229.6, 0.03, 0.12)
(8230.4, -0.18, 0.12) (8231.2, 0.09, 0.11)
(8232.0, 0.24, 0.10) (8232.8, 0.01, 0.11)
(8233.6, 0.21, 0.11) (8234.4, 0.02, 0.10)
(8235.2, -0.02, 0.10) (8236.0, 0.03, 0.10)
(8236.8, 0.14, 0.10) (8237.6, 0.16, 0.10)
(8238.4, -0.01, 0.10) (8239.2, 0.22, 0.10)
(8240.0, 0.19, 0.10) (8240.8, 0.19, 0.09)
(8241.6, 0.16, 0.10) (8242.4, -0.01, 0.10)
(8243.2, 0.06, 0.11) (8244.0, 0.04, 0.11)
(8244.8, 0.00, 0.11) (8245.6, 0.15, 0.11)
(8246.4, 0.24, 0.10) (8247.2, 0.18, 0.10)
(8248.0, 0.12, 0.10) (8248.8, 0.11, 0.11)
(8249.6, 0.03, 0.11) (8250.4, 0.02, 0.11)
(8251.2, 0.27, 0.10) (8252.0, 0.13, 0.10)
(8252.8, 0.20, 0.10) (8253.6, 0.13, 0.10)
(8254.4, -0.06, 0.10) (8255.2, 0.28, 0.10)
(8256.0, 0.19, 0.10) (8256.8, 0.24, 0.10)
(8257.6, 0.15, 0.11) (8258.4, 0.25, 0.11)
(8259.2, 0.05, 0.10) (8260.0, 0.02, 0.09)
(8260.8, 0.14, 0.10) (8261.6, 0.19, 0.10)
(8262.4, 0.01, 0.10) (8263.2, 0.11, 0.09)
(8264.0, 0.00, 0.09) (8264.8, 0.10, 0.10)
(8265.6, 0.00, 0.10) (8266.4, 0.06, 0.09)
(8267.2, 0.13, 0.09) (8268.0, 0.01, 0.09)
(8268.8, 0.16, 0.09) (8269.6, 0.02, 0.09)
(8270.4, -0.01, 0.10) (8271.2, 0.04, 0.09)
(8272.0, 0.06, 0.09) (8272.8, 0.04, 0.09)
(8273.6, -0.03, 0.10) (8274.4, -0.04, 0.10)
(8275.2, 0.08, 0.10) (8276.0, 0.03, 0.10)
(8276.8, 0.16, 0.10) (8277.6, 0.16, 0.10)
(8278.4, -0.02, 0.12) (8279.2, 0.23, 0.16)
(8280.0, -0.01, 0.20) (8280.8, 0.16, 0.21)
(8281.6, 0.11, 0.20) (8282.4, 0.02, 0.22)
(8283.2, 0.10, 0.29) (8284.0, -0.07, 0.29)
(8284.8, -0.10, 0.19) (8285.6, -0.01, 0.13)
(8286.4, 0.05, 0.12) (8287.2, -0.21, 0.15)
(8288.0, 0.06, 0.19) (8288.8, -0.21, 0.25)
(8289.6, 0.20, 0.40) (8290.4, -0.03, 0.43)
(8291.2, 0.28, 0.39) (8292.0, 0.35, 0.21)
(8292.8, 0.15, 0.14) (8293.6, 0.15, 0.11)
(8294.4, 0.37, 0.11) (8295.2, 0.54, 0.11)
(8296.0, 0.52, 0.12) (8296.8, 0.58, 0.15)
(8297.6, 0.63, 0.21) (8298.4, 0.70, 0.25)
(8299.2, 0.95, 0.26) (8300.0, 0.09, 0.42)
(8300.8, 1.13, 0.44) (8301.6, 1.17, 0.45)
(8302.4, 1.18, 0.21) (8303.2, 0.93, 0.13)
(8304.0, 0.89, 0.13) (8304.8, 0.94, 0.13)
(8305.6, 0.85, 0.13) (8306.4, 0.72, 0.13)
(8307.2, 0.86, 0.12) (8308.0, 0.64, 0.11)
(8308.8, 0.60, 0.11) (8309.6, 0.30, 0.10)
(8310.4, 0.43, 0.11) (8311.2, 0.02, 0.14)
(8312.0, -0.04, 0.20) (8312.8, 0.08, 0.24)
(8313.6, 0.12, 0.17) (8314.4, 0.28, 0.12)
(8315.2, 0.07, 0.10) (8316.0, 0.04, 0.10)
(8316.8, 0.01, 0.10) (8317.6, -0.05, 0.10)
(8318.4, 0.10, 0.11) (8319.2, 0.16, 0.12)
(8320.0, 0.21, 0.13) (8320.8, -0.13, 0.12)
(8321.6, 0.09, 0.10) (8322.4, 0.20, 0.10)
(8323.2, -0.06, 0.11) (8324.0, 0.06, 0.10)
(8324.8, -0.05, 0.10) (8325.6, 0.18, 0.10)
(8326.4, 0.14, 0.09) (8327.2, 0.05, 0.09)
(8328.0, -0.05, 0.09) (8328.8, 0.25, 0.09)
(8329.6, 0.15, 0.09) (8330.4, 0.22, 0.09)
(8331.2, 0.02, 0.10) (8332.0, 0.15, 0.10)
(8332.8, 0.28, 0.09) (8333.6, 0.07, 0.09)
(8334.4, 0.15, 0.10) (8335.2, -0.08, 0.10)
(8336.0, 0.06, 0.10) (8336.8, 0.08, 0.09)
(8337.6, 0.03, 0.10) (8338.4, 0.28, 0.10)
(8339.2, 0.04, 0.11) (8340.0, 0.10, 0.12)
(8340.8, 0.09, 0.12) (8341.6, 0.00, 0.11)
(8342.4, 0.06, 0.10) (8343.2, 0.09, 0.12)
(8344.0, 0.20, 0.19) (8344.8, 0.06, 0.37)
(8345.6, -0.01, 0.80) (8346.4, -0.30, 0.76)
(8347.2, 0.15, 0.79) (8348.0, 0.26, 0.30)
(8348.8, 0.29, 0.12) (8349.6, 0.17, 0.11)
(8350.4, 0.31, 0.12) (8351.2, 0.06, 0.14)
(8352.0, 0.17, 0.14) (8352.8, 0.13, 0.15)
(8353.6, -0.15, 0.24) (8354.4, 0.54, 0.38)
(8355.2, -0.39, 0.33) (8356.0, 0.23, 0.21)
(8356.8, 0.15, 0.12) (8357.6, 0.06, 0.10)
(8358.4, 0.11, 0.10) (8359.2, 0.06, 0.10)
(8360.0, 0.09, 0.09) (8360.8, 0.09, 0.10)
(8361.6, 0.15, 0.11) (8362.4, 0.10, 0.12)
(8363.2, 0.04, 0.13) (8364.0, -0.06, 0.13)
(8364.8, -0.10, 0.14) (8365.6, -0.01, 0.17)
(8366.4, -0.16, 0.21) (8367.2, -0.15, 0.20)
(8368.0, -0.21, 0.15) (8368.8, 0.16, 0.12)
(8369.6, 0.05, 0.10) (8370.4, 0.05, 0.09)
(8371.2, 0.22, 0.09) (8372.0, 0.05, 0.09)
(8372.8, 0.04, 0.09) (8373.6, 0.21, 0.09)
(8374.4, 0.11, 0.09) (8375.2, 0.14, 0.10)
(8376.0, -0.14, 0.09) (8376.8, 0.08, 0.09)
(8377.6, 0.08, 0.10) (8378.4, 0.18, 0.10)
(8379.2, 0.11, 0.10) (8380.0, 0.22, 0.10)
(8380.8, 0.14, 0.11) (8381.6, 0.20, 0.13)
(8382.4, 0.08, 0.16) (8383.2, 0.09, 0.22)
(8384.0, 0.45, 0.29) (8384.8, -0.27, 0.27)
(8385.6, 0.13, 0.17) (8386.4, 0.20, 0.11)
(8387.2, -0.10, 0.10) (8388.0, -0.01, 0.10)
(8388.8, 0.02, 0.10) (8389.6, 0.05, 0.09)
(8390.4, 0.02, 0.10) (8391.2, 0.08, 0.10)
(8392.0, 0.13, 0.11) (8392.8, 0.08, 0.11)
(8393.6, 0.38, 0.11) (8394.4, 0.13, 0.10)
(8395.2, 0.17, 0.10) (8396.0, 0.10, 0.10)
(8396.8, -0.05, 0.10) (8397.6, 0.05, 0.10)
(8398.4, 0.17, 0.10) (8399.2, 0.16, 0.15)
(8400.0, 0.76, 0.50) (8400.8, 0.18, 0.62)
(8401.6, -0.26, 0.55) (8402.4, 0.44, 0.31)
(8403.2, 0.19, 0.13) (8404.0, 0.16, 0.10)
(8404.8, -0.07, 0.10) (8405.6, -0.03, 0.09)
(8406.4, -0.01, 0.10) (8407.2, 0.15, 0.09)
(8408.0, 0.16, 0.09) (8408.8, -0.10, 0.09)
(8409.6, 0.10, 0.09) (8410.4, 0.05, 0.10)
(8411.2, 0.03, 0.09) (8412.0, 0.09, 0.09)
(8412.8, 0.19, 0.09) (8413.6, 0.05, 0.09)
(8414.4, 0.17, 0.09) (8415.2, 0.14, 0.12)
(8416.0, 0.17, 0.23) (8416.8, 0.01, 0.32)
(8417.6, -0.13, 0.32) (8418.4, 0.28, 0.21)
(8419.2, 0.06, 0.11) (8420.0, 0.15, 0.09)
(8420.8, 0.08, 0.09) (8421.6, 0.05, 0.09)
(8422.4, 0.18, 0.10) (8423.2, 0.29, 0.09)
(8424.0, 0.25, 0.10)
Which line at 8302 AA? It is [O II]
